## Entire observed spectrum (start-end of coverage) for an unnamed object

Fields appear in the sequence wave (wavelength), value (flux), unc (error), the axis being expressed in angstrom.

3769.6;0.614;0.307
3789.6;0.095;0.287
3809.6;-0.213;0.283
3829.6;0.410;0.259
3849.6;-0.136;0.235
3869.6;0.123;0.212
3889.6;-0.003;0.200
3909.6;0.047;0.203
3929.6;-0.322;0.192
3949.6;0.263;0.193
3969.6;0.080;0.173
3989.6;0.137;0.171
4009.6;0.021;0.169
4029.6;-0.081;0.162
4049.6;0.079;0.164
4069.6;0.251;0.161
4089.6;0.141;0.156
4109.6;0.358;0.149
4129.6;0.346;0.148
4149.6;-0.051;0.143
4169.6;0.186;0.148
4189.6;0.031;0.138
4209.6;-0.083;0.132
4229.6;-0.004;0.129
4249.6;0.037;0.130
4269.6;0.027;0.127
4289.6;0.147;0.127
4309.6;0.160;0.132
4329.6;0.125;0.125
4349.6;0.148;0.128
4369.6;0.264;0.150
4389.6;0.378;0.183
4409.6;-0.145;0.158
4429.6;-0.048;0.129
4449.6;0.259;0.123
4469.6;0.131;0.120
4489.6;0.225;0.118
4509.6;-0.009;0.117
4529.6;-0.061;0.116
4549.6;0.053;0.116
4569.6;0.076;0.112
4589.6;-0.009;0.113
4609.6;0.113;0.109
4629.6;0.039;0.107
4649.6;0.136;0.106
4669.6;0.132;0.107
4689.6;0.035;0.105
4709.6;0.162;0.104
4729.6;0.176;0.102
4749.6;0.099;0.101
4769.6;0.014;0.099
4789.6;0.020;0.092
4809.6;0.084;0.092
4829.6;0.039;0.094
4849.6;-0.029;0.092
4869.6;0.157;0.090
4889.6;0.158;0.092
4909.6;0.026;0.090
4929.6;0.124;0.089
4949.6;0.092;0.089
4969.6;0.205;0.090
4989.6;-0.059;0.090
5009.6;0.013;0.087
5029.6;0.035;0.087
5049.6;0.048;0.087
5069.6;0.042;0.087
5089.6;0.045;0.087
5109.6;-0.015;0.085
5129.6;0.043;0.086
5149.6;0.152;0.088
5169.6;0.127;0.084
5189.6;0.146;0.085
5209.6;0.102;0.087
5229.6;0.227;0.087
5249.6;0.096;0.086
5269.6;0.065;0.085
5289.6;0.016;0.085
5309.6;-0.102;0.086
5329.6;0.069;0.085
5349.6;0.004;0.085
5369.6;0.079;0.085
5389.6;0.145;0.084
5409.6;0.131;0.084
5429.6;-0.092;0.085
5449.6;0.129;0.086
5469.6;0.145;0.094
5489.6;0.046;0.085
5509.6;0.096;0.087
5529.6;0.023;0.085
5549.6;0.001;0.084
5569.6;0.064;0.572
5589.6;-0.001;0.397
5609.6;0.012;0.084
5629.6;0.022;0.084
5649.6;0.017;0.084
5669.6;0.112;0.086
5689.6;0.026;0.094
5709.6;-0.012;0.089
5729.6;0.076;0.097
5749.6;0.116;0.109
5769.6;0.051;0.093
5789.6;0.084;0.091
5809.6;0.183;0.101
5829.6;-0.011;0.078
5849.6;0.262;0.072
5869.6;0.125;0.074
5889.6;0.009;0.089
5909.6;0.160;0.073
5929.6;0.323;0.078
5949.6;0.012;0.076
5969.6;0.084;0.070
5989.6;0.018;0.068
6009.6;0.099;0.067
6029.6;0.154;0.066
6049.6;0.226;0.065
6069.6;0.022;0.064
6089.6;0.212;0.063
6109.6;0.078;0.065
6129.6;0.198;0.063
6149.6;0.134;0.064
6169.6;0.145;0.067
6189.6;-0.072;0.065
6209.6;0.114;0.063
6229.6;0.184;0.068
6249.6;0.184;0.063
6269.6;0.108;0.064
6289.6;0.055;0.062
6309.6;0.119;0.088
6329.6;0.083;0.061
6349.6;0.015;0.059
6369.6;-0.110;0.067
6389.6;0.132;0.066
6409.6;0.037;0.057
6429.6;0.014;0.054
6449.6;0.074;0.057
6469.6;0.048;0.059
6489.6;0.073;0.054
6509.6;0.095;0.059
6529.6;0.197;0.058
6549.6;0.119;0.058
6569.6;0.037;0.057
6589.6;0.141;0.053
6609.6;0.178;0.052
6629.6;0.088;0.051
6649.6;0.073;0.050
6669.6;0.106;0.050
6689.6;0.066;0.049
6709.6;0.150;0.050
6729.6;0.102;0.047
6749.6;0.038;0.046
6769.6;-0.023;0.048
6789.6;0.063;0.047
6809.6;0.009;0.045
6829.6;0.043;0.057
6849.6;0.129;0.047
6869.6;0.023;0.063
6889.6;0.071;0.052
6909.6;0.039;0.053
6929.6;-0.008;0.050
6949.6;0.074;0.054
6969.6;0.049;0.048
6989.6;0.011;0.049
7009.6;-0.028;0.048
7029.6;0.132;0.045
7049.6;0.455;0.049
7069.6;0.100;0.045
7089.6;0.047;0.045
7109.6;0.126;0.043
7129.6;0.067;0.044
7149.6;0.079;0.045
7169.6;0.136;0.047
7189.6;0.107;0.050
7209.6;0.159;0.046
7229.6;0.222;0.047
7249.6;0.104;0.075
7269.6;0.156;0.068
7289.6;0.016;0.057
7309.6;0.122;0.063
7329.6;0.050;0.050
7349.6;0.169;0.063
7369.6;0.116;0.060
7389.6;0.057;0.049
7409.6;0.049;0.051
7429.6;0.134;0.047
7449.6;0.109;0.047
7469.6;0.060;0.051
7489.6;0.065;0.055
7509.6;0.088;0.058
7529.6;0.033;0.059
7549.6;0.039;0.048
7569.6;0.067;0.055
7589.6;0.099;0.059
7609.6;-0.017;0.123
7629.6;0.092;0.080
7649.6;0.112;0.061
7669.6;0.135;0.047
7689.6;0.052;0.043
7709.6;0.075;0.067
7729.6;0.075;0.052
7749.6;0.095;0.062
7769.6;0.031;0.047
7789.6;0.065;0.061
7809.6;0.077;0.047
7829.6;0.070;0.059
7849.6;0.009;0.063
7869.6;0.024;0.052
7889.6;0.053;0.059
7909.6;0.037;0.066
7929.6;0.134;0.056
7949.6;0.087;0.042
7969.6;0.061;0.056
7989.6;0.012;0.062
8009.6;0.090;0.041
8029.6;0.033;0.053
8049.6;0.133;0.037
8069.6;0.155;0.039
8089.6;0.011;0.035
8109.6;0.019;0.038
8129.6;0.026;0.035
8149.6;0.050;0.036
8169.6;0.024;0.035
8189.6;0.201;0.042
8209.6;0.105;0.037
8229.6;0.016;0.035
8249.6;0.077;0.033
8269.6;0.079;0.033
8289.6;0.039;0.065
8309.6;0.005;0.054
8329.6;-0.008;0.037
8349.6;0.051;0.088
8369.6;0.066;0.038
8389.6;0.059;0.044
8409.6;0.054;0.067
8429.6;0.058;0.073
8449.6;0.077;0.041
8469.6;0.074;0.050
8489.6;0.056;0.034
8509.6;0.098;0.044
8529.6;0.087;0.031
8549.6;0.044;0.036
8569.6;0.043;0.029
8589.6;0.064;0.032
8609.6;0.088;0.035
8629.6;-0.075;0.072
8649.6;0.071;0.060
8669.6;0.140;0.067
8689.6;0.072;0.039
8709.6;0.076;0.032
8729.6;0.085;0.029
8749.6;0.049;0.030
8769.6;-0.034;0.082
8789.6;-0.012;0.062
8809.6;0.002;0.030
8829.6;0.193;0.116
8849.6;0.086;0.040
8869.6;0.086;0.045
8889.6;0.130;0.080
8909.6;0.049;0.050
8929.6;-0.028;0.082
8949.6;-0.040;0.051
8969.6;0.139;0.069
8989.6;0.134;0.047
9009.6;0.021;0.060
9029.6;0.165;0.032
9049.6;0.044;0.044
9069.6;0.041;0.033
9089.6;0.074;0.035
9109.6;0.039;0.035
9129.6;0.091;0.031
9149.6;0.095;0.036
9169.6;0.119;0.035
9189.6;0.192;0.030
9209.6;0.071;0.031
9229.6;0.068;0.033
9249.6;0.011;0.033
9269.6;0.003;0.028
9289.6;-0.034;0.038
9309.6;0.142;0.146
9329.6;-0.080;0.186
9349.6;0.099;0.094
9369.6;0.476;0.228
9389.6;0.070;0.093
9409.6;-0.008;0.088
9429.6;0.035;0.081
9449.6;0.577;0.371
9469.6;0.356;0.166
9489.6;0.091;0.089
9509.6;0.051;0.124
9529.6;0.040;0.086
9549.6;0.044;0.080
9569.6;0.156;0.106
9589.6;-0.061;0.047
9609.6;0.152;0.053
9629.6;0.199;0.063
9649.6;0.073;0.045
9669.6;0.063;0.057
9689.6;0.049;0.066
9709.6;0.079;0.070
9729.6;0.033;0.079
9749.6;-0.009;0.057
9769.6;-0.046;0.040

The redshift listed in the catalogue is 0.888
